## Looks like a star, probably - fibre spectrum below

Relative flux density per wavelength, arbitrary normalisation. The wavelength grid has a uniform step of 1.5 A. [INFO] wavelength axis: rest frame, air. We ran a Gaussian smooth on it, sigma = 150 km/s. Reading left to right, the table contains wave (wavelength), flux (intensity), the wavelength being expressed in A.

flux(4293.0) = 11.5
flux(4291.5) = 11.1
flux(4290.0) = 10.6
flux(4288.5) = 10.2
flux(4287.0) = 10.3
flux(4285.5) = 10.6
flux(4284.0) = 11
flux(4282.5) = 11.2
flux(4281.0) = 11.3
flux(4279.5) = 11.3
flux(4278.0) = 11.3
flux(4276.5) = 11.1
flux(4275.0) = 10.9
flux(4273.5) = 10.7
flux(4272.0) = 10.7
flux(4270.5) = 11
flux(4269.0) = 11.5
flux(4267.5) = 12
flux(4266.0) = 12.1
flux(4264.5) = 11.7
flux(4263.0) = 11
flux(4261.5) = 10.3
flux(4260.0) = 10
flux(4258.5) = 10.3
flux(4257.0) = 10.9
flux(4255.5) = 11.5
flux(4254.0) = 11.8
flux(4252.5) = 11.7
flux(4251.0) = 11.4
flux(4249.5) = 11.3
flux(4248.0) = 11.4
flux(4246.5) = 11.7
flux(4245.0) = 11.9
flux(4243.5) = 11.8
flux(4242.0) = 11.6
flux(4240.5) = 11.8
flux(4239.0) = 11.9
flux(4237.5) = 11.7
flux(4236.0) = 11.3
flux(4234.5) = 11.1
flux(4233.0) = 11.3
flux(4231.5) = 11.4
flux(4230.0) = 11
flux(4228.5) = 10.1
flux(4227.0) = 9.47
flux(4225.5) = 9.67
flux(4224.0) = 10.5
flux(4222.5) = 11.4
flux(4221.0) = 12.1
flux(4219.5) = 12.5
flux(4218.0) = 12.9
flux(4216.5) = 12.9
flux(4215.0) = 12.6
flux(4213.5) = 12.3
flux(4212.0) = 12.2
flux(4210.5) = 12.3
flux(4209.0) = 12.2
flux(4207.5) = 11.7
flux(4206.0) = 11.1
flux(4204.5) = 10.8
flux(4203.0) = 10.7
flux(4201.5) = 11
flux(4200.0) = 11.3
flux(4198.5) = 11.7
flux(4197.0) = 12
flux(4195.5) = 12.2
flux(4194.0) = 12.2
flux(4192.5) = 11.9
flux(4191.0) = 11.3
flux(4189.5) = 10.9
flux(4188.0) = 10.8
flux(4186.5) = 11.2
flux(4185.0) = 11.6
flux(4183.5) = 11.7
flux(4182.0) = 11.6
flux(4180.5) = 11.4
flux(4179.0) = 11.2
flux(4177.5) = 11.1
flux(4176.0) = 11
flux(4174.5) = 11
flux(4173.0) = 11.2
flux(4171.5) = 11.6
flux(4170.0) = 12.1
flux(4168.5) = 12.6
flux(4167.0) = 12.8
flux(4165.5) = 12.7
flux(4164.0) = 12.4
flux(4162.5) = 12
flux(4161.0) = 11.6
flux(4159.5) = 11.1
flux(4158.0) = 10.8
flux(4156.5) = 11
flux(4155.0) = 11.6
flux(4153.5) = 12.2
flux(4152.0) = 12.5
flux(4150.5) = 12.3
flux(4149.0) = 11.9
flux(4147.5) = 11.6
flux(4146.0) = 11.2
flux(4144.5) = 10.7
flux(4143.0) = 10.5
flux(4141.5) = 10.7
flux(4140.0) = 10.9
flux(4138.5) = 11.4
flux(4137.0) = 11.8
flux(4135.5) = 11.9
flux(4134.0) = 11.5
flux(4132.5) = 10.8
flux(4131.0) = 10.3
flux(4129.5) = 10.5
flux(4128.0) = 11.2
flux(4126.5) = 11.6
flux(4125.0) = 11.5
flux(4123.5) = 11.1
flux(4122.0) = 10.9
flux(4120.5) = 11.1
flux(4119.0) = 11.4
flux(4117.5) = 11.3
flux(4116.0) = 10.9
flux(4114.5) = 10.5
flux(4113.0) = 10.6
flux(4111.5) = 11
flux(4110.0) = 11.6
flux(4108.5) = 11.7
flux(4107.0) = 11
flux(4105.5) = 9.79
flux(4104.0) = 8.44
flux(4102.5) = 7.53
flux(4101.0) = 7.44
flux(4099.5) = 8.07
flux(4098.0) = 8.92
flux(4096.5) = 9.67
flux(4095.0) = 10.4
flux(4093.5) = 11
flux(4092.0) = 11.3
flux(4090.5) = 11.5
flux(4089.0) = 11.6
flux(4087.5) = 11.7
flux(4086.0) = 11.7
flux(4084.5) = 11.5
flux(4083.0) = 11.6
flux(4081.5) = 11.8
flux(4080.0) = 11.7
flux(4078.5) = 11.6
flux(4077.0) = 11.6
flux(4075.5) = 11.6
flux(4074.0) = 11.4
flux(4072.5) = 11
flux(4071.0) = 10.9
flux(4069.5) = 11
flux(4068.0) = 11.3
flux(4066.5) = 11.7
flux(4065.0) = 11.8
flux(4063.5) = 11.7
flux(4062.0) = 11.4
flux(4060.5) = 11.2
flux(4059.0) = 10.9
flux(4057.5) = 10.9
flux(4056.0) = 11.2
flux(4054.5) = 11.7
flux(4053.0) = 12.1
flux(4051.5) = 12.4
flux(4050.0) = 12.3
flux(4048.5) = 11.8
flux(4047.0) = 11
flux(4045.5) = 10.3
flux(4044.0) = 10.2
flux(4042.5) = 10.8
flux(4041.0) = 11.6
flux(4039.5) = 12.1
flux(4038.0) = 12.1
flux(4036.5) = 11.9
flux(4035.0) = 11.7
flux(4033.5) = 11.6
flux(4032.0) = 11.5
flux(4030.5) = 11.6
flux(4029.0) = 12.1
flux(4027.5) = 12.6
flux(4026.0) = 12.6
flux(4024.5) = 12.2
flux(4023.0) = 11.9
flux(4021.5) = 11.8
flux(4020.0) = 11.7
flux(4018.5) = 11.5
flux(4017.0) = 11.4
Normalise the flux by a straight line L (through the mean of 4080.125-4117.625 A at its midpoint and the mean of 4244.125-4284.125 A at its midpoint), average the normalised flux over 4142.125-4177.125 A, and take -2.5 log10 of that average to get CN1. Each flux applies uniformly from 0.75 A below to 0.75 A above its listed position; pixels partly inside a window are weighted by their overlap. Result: -0.09 mag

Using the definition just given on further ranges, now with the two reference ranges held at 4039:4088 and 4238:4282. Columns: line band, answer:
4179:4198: -0.02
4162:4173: -0.08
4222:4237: 0.06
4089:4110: 0.16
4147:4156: -0.06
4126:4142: 0.02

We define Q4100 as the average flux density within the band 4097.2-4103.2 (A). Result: 8.01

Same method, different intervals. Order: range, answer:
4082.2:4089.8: 11.6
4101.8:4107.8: 9.22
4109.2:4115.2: 10.9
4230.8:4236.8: 11.3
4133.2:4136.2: 11.7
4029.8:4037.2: 11.7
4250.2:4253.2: 11.5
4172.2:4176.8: 11.1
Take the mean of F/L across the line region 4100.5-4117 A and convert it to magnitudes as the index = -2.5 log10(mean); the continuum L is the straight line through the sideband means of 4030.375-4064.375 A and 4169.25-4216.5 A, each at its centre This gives 0.14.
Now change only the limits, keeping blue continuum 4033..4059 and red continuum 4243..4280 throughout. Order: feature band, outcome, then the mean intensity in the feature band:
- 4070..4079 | 0.01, 11.3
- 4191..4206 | -0.02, 11.5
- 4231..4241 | -0.02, 11.5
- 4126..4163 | 0.00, 11.3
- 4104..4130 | 0.04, 11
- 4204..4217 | -0.07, 12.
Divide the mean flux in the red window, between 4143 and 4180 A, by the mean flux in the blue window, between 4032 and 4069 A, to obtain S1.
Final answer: 1.01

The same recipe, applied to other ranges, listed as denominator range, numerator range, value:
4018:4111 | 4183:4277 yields 1.02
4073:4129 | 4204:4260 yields 1.06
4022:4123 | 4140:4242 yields 1.03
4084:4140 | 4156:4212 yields 1.08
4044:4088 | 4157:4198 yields 1.02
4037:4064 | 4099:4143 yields 0.93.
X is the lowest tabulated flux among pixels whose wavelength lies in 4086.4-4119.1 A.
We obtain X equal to 7.44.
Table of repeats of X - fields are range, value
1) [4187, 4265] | 9.47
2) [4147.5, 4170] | 10.8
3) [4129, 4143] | 10.3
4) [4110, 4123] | 10.5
